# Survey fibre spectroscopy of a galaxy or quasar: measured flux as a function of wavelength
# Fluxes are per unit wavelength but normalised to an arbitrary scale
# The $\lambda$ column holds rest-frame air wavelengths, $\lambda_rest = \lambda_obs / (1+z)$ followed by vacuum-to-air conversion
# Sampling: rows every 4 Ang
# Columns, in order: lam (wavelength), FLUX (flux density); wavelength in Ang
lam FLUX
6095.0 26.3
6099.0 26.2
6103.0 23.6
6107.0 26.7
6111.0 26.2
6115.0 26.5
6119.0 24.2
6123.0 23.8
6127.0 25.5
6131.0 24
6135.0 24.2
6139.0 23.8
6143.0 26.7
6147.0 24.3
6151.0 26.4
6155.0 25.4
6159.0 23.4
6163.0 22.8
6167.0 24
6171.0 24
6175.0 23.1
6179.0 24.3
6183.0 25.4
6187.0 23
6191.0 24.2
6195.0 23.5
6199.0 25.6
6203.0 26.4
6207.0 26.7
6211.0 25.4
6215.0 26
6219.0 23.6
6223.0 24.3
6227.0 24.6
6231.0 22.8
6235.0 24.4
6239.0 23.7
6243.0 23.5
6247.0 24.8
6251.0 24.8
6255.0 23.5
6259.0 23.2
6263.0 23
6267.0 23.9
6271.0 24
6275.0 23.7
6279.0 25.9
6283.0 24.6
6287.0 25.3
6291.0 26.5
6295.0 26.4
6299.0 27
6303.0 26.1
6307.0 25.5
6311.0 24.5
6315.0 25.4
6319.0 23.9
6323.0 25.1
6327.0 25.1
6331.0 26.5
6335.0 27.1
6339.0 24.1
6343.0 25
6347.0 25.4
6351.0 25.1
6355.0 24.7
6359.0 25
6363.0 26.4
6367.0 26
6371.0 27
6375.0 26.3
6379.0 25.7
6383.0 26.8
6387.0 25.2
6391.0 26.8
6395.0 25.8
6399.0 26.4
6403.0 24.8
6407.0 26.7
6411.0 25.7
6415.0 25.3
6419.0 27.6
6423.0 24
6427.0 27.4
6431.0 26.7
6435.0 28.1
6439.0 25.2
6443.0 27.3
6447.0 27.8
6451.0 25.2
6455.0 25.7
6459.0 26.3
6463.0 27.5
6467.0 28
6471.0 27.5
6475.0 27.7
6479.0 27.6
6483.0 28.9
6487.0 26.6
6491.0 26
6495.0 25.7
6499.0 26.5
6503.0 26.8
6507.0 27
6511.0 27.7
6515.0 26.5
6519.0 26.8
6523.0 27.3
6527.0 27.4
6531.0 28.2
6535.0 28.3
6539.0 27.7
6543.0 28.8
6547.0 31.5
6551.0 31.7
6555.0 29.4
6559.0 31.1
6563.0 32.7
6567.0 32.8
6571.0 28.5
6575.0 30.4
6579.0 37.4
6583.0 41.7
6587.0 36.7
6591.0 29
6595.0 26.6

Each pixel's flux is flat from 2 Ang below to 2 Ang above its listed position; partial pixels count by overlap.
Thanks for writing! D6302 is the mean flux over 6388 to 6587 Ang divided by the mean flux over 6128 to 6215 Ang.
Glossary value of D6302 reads 1.1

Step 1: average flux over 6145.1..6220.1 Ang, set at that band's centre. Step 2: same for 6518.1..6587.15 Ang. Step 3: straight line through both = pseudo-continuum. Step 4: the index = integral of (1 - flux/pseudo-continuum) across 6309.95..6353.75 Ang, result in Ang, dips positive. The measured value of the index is 3.2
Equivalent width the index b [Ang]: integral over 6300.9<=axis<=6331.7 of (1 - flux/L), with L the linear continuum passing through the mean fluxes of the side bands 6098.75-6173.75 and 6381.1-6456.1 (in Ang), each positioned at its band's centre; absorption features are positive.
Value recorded 0.6 Ang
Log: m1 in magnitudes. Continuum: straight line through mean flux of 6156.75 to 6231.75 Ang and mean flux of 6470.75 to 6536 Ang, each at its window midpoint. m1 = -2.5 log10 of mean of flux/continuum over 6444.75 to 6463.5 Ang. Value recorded 0.01 mag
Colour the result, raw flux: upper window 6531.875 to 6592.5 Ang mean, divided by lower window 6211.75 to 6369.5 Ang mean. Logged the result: 1.28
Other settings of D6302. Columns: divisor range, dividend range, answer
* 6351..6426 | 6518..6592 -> 1.20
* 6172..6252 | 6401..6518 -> 1.09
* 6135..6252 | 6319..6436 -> 1.06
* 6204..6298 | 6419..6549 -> 1.11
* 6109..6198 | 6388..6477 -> 1.08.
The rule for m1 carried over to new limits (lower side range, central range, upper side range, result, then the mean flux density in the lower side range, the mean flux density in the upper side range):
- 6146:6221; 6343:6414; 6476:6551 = 0.02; 24.6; 27.6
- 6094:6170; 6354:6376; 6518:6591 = 0.09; 24.9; 31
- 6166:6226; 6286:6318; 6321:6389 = -0.02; 24.6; 25.7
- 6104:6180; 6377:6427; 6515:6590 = 0.11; 24.7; 30.9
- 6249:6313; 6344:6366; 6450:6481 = 0.02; 24.9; 27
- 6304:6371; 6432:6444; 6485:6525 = -0.03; 25.4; 26.7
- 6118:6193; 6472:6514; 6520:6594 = 0.11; 24.3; 31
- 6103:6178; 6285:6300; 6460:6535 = -0.02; 24.7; 27.2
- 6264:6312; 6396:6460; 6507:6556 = 0.03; 25.3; 28.4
